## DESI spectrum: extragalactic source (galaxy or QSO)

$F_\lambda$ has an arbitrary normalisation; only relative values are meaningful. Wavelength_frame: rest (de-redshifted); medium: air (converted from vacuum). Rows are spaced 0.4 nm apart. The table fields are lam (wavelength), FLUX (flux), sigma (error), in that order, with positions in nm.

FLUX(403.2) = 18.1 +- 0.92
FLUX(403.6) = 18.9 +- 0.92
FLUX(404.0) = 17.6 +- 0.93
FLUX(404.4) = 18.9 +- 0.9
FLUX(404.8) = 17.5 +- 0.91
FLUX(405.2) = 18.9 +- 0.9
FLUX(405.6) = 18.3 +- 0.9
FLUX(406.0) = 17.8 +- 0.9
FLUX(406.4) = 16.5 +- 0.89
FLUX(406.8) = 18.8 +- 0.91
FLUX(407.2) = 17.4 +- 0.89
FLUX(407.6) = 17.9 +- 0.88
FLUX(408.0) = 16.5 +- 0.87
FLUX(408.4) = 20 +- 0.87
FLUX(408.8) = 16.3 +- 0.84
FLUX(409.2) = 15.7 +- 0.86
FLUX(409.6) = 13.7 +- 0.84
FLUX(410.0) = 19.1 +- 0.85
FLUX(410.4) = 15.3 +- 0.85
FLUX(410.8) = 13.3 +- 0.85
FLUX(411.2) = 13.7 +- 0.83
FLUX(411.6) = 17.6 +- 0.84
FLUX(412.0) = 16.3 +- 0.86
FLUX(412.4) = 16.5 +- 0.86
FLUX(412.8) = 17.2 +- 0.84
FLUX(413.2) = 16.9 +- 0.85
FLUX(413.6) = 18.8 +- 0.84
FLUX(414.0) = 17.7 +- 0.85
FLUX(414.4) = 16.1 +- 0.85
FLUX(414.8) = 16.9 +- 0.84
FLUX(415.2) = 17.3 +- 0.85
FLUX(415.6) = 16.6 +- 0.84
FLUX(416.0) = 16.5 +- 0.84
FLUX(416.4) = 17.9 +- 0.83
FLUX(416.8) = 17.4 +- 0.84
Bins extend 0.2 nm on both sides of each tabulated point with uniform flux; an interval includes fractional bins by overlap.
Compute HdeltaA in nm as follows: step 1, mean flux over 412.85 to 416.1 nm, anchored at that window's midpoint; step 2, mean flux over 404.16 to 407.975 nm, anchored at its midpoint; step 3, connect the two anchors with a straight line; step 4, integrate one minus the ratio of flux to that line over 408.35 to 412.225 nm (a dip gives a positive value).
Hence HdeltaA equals 0.35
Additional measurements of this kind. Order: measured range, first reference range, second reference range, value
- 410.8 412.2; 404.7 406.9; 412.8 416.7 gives 0.158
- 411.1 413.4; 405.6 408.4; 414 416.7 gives 0.101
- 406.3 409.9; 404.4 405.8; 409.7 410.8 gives 0.007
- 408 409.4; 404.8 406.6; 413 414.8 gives 0.034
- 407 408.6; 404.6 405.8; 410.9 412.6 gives -0.062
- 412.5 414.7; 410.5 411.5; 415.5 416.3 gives -0.257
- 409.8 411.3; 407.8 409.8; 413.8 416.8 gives 0.102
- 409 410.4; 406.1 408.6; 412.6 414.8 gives 0.127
